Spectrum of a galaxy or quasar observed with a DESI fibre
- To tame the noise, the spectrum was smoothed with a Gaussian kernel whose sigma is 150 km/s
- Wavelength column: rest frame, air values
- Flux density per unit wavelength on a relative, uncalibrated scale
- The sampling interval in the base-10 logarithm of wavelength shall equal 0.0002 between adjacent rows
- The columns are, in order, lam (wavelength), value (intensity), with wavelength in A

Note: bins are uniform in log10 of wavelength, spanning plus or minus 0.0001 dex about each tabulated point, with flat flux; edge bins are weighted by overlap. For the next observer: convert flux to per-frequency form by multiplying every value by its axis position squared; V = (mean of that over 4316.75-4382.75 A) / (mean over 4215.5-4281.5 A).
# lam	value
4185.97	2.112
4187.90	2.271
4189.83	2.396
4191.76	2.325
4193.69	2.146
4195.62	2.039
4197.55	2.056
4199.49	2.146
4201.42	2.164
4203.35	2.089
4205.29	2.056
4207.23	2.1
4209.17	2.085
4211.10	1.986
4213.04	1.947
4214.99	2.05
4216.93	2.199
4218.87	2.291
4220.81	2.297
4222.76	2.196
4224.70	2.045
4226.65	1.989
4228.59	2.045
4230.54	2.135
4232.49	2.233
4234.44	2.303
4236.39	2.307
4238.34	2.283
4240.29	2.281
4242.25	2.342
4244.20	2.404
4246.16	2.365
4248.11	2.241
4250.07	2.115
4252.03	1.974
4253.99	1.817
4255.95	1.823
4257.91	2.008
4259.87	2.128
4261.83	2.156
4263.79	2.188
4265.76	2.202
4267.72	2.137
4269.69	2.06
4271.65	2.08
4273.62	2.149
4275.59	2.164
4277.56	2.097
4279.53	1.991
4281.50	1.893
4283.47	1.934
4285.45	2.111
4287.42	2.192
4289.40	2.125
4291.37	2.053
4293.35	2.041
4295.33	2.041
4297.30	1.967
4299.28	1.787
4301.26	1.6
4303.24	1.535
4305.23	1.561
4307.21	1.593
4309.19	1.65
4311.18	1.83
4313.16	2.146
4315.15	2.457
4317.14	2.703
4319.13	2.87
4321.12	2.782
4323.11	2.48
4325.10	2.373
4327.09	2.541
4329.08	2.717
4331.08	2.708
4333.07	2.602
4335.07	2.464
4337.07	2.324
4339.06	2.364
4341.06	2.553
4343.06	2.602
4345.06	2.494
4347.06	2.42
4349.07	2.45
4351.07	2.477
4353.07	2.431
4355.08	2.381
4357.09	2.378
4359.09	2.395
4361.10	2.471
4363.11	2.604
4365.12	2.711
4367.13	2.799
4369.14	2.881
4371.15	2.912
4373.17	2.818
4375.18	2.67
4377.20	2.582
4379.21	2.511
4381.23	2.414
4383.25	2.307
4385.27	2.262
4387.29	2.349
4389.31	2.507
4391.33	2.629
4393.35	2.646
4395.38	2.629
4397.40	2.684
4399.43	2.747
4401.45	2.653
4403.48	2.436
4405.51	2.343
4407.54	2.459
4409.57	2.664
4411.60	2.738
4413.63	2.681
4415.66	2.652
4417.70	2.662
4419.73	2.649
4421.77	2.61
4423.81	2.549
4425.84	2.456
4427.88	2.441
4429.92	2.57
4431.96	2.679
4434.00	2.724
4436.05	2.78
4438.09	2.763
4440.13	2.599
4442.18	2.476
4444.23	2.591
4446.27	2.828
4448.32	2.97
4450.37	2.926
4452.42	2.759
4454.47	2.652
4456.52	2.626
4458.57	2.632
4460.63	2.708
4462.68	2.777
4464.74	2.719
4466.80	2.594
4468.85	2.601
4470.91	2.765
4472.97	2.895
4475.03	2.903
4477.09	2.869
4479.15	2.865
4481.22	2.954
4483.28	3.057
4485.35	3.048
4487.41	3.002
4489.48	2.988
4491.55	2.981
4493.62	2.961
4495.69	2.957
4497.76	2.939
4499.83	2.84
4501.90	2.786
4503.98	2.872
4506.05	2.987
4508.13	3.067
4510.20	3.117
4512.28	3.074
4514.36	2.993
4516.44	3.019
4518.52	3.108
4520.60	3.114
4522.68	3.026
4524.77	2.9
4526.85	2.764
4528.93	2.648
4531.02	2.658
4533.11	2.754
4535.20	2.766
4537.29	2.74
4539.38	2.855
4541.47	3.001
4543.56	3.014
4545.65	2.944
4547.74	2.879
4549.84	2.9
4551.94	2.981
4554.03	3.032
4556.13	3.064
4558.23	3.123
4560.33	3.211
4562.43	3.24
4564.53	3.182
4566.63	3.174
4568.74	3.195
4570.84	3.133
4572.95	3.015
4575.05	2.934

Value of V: 1.3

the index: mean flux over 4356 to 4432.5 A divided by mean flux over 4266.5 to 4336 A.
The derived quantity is 1.2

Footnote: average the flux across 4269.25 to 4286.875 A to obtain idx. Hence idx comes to 2.06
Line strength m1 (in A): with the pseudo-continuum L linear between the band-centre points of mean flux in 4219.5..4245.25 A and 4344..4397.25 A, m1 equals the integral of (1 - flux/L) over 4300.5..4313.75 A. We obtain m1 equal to 3.9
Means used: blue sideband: 2.22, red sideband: 2.55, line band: 1.69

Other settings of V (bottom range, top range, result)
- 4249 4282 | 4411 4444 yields 1.37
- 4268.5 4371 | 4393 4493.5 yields 1.26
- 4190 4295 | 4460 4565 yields 1.56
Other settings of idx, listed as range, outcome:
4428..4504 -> 2.8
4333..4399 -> 2.54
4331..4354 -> 2.48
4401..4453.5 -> 2.64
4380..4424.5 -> 2.56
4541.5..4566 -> 3.05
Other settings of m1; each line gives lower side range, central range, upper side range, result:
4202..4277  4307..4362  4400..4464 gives -0.9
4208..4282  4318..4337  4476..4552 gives -1.8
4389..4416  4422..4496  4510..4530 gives 0.5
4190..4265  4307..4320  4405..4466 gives 0.8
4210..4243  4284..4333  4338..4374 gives 5.2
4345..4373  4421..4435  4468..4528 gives 0.9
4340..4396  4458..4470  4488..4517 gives 0.7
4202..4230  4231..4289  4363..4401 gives 2.5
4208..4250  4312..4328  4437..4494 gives -0.7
